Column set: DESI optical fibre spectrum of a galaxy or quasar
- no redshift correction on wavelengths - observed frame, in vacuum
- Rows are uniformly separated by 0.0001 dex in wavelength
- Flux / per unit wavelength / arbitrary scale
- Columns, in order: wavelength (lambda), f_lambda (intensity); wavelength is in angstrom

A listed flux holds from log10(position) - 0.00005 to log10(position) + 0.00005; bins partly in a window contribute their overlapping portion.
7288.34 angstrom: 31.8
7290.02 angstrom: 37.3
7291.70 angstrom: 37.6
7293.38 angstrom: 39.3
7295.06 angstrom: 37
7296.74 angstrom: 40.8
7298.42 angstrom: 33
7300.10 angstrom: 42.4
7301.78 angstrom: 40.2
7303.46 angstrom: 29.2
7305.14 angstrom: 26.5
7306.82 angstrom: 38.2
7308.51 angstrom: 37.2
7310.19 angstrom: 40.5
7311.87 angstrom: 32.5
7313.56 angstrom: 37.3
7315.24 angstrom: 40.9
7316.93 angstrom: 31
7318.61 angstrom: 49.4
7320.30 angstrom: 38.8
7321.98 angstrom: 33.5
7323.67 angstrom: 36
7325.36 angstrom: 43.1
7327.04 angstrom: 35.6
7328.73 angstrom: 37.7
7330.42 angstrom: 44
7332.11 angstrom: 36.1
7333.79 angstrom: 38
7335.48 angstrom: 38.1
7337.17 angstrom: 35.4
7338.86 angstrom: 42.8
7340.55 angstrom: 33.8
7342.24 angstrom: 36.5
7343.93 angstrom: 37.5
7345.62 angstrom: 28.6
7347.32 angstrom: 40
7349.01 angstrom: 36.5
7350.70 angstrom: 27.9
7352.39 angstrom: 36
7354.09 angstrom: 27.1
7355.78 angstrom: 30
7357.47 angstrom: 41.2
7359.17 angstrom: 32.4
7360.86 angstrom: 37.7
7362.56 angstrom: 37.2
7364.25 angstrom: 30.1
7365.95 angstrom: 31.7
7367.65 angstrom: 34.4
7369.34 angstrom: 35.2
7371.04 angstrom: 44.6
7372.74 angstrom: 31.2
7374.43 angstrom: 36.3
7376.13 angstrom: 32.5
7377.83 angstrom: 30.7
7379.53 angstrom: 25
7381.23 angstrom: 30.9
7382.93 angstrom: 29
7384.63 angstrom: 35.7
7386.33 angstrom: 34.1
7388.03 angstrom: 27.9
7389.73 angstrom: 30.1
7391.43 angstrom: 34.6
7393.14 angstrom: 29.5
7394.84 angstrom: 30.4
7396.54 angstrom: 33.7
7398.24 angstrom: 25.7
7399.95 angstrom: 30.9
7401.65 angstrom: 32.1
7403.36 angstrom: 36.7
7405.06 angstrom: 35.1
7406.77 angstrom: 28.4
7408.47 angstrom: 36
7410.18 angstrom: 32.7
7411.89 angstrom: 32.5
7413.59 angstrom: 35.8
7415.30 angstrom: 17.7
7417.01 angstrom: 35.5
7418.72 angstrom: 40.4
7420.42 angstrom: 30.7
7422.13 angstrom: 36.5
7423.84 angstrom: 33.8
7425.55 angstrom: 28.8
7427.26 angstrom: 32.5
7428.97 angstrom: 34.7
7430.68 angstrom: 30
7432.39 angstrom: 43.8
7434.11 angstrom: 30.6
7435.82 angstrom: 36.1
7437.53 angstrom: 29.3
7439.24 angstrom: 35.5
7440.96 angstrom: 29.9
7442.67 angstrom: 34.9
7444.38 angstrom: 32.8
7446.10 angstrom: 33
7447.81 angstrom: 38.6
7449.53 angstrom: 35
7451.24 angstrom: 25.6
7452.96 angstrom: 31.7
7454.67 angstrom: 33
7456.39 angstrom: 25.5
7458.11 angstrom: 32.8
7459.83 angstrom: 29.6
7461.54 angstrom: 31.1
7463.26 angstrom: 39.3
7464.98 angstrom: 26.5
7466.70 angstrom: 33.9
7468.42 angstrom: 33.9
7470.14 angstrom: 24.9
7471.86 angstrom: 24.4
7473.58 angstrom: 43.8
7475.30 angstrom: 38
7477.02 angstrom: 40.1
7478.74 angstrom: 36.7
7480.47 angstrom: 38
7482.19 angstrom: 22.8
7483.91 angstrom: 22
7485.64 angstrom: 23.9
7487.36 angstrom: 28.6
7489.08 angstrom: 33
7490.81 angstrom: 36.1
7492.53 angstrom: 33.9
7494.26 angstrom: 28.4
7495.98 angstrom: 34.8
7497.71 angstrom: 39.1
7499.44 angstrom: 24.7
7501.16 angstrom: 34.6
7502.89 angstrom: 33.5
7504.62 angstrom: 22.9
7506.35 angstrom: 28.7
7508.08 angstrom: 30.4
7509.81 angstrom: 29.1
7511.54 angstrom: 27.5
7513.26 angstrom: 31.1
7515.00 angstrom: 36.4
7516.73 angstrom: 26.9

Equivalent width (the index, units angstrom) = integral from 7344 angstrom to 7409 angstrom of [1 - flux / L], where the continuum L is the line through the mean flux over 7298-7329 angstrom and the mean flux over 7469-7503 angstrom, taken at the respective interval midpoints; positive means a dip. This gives 4.4 angstrom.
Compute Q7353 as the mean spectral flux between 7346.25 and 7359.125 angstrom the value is 33.9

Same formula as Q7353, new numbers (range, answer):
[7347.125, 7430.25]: 32.8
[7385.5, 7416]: 31.4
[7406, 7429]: 32.5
